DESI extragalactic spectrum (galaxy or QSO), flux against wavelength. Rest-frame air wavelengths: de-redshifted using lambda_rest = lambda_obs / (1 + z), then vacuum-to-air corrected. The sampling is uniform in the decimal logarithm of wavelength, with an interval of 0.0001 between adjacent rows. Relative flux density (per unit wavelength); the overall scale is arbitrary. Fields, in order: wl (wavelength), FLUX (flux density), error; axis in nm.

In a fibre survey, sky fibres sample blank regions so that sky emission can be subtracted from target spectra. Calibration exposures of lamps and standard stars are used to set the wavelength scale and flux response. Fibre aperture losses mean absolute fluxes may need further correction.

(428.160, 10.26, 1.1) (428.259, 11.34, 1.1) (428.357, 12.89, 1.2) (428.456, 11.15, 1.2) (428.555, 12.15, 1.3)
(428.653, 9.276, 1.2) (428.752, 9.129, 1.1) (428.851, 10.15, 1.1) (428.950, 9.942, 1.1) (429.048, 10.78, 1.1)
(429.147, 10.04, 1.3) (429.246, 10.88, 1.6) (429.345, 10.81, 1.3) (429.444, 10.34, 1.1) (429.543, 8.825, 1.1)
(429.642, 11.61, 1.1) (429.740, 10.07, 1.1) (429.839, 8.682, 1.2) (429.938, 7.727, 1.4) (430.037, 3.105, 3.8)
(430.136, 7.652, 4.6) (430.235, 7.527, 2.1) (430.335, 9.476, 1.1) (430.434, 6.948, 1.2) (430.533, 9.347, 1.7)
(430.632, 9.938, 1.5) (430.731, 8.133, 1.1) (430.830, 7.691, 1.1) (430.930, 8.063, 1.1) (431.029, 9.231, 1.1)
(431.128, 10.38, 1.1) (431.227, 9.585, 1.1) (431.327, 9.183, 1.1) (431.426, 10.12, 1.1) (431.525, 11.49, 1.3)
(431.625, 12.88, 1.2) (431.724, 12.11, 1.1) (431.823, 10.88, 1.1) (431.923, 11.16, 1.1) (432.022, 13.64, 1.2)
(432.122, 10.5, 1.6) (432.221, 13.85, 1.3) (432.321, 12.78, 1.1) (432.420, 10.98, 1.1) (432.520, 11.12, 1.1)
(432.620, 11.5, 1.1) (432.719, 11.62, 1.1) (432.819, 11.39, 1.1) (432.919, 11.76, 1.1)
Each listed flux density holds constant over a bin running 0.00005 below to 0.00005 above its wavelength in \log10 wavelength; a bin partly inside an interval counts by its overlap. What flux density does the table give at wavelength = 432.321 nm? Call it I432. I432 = 12.78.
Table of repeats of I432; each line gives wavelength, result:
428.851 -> 10.15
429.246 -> 10.88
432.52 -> 11.12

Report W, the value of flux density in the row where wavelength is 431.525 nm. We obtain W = 11.49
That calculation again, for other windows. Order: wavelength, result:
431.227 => 9.585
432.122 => 10.5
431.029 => 9.231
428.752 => 9.129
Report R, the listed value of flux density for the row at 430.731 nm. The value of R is 8.133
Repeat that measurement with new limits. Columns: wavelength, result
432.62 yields 11.5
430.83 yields 7.691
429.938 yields 7.727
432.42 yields 10.98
